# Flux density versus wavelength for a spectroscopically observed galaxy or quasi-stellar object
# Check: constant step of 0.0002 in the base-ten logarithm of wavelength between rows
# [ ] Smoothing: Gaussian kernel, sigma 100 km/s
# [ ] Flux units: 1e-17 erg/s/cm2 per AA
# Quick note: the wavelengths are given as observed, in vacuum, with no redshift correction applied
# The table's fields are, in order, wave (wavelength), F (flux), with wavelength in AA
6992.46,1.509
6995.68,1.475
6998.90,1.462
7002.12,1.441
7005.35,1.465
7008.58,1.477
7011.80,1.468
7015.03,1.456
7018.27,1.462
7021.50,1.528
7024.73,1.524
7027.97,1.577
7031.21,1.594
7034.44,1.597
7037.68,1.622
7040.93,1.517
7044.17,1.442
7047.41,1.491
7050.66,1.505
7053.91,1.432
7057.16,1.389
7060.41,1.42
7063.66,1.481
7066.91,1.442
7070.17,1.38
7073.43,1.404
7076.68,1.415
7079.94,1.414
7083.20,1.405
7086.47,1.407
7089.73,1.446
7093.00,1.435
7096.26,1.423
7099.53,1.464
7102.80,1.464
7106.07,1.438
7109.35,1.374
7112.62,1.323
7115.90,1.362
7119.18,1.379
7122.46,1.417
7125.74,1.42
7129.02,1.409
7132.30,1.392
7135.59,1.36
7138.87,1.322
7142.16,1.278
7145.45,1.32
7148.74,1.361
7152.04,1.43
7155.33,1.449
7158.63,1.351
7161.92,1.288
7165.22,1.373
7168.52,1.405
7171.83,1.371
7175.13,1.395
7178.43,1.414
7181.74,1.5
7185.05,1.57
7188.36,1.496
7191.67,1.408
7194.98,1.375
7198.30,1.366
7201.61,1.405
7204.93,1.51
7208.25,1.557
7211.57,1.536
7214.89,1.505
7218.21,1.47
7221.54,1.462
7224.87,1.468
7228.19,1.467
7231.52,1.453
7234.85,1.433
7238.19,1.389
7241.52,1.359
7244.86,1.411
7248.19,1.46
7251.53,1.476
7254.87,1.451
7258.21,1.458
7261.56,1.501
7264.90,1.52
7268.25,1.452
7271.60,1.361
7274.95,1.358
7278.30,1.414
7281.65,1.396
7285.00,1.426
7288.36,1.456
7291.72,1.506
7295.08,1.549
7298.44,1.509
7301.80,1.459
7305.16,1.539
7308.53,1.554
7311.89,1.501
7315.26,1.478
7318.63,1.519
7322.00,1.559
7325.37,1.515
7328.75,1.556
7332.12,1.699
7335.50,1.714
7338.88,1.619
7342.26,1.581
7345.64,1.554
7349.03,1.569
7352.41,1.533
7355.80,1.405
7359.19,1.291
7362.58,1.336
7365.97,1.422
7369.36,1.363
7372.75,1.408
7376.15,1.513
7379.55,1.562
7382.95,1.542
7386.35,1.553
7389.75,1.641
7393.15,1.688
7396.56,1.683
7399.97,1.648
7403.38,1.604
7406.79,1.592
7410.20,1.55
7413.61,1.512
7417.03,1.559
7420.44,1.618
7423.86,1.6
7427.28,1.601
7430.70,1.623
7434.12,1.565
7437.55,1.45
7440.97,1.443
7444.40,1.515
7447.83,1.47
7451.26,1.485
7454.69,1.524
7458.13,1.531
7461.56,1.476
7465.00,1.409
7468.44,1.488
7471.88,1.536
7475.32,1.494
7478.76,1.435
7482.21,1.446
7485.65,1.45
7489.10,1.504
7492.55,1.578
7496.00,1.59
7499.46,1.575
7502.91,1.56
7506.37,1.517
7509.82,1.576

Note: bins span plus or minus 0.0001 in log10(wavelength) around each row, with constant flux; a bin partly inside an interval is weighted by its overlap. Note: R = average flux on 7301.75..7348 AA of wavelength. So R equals 1.56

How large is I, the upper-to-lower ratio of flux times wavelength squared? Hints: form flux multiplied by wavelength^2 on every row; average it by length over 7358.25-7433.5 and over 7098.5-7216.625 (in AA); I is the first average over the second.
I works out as 1.17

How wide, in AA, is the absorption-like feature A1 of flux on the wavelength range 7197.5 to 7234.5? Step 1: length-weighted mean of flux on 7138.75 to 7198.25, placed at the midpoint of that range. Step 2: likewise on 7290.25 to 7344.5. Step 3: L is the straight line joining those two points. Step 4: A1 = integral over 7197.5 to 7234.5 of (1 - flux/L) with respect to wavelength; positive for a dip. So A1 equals -0.7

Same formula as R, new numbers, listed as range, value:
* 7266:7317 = 1.46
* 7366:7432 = 1.57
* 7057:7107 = 1.43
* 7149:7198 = 1.41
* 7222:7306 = 1.45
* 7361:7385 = 1.45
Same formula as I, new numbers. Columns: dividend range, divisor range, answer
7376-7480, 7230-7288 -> 1.13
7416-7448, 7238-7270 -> 1.12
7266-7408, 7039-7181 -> 1.15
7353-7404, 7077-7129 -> 1.15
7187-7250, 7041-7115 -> 1.06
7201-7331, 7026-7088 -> 1.06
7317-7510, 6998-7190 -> 1.17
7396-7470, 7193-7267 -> 1.12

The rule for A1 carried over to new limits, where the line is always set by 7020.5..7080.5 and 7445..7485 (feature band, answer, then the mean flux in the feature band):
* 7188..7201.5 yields 0.73 AA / 1.4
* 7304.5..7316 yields -0.29 AA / 1.52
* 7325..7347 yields -1.92 AA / 1.61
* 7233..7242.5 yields 0.55 AA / 1.4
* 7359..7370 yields 0.90 AA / 1.36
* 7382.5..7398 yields -1.52 AA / 1.63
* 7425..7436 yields -0.84 AA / 1.59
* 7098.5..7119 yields 1.14 AA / 1.4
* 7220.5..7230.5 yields 0.12 AA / 1.47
